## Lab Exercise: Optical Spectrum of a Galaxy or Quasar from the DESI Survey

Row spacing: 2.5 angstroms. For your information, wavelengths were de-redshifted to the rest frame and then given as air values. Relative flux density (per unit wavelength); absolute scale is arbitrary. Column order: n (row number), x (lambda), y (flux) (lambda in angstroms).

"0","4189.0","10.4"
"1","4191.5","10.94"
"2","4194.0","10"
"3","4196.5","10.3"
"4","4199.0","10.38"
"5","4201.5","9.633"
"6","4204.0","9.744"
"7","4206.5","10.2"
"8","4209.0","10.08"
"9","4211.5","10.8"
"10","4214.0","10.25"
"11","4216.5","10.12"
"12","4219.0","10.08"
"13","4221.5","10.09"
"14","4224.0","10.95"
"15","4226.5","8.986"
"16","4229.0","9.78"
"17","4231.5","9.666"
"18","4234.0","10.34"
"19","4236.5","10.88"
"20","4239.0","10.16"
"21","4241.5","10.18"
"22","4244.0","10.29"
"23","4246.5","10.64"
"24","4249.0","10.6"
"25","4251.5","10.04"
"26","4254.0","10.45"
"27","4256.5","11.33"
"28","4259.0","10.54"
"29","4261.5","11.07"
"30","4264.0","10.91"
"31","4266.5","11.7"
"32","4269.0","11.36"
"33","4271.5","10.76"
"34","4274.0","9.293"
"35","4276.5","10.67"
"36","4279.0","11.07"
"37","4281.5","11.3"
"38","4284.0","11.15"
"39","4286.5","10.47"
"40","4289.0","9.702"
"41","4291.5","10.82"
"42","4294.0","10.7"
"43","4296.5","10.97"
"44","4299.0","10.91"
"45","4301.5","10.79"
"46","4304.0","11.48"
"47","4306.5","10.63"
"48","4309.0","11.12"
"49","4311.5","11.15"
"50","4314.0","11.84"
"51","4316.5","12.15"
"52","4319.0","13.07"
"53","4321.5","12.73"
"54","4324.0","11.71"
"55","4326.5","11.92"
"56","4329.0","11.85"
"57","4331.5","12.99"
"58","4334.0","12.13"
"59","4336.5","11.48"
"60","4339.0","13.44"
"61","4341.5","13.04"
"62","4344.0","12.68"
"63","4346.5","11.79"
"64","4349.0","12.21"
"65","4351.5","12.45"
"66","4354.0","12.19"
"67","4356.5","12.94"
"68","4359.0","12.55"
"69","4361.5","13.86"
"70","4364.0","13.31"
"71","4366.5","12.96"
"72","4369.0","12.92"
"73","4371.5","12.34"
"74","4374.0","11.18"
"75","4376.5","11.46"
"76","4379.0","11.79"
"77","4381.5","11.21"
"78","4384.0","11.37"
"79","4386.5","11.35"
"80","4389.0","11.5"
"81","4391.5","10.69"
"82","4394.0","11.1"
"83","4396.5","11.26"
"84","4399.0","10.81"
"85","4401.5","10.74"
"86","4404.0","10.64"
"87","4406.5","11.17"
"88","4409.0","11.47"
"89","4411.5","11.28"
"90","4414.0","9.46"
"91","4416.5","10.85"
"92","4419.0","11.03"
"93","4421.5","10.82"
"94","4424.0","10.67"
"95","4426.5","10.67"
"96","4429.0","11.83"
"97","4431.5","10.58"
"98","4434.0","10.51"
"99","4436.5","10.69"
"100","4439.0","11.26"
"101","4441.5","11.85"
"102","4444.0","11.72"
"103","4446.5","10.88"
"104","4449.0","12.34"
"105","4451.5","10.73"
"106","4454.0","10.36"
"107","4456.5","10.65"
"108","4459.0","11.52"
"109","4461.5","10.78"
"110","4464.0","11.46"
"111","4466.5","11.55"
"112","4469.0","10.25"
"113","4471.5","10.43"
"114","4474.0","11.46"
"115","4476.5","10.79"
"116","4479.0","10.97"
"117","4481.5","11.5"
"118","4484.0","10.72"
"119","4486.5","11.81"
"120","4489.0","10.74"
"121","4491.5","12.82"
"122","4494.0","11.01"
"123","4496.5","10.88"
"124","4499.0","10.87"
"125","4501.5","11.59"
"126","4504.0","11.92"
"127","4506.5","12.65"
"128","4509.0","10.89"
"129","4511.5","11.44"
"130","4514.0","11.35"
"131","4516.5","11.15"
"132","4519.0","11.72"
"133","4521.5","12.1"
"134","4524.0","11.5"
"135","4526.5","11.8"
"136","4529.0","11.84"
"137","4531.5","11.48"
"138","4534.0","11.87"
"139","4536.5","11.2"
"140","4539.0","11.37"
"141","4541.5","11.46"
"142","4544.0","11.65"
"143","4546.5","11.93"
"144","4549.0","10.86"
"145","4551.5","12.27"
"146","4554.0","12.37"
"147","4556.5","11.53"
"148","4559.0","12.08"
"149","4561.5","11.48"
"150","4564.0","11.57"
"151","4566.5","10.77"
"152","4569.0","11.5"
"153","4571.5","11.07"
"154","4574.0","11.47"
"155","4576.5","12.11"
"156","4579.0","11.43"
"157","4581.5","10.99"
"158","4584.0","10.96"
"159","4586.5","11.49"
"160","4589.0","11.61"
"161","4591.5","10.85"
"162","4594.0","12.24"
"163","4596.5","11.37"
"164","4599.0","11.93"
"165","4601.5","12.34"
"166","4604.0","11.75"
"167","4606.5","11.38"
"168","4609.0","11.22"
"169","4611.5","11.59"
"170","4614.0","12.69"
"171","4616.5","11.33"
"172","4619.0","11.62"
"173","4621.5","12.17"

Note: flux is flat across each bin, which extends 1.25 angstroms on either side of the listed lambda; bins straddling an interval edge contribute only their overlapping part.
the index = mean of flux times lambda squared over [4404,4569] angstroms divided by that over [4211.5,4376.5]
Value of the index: 1.09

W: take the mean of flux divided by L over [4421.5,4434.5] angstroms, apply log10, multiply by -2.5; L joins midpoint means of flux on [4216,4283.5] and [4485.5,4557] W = 0.034 mag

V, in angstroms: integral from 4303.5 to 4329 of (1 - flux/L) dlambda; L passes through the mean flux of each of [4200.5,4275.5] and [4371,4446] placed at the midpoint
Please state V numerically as -2.6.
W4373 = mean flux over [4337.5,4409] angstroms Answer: 12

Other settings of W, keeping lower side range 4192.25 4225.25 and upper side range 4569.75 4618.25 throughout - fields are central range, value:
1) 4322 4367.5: -0.17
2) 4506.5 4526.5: -0.02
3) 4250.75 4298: -0.03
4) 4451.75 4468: 0.01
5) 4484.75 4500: -0.01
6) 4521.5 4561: -0.03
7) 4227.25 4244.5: 0.02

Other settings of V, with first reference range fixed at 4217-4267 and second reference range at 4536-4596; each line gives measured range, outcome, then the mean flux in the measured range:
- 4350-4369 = -3.6 angstroms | 12.9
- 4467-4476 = 0.3 angstroms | 10.8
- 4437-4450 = -0.5 angstroms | 11.5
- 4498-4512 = -0.3 angstroms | 11.6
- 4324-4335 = -1.5 angstroms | 12.2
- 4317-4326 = -1.5 angstroms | 12.4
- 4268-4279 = 0.0 angstroms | 10.6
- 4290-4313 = -0.7 angstroms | 10.9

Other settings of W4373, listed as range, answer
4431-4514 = 11.2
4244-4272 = 10.8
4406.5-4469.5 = 11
